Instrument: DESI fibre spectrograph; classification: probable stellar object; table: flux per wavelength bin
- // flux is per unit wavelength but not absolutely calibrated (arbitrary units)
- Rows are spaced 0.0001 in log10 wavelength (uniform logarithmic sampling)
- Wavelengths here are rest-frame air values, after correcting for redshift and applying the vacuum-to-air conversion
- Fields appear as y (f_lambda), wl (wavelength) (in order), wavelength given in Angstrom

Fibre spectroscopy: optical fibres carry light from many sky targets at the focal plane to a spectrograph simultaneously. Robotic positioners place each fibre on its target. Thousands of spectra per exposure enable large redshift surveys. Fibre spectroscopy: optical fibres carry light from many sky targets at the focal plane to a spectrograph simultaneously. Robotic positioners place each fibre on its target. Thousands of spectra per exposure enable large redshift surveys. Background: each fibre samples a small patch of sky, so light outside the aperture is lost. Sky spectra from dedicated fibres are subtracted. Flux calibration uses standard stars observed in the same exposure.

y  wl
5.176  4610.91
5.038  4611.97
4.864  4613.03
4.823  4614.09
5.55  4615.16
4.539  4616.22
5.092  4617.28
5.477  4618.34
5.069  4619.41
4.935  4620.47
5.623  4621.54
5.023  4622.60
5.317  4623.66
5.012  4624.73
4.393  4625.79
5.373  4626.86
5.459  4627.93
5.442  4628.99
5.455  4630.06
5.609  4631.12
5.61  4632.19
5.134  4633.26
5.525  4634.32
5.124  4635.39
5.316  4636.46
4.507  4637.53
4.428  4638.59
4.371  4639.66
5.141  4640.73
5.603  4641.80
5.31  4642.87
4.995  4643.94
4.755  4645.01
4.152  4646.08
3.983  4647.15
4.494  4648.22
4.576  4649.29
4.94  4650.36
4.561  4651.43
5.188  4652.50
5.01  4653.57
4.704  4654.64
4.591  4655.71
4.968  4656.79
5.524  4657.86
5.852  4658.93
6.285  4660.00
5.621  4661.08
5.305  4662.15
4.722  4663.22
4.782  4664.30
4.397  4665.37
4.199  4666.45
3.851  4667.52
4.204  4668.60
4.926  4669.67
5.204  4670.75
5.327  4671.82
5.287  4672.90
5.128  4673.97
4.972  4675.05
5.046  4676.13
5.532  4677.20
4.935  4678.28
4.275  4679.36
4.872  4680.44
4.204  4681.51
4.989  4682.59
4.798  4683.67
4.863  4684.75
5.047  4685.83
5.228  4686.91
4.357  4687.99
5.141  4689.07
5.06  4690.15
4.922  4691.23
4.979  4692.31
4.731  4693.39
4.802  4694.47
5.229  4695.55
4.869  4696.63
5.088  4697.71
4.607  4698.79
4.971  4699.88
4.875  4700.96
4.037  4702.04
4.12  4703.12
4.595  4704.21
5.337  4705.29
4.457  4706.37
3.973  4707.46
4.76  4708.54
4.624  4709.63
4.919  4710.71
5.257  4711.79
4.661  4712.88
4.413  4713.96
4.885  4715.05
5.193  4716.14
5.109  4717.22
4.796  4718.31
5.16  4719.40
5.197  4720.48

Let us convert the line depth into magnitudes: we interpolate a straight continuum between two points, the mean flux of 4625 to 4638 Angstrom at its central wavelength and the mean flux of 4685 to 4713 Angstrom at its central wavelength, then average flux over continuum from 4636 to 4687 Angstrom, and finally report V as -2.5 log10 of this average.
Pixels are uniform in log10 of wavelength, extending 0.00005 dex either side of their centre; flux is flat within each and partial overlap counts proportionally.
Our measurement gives 0.03 mag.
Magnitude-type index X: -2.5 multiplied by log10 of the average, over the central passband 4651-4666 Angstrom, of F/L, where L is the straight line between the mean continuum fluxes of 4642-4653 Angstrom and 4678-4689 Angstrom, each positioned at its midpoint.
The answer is -0.08 mag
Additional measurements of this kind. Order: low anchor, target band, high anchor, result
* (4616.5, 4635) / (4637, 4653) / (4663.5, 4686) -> 0.08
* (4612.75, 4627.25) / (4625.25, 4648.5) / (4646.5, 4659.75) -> -0.01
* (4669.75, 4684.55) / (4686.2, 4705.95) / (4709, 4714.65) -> 0.01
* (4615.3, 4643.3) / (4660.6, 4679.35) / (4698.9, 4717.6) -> 0.01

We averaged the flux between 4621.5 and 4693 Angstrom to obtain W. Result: 4.97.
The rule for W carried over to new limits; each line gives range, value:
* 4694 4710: 4.69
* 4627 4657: 4.97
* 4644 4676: 4.88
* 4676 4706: 4.84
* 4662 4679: 4.85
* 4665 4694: 4.83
